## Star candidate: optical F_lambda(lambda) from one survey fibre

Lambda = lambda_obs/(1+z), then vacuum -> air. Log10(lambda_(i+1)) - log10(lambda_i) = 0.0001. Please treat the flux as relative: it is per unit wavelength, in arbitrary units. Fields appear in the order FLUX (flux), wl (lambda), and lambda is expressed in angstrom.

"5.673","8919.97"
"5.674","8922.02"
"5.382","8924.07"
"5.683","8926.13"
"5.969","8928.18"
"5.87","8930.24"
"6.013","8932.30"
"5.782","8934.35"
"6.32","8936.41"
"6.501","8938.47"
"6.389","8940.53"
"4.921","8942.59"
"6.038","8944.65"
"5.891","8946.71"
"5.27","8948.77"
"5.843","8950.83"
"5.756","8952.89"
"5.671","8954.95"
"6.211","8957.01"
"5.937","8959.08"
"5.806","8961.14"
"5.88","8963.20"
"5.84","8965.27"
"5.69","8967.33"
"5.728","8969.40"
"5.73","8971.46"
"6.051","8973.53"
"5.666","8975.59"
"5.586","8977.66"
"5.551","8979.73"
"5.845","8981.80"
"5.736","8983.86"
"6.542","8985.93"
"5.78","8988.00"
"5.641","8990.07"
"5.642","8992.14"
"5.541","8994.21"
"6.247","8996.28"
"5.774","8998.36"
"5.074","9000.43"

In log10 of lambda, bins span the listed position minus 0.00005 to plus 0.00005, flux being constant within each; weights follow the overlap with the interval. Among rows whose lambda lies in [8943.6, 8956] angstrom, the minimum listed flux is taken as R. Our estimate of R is 5.27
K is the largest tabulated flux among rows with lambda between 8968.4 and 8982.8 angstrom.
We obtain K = 6.051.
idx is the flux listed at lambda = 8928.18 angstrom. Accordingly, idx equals 5.969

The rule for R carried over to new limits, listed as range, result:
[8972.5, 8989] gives 5.551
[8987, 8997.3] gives 5.541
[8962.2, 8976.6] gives 5.666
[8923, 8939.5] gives 5.382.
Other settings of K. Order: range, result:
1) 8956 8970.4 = 6.211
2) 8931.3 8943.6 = 6.501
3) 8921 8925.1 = 5.674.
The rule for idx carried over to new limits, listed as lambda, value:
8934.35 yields 5.782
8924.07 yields 5.382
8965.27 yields 5.84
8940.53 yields 6.389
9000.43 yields 5.074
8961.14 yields 5.806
